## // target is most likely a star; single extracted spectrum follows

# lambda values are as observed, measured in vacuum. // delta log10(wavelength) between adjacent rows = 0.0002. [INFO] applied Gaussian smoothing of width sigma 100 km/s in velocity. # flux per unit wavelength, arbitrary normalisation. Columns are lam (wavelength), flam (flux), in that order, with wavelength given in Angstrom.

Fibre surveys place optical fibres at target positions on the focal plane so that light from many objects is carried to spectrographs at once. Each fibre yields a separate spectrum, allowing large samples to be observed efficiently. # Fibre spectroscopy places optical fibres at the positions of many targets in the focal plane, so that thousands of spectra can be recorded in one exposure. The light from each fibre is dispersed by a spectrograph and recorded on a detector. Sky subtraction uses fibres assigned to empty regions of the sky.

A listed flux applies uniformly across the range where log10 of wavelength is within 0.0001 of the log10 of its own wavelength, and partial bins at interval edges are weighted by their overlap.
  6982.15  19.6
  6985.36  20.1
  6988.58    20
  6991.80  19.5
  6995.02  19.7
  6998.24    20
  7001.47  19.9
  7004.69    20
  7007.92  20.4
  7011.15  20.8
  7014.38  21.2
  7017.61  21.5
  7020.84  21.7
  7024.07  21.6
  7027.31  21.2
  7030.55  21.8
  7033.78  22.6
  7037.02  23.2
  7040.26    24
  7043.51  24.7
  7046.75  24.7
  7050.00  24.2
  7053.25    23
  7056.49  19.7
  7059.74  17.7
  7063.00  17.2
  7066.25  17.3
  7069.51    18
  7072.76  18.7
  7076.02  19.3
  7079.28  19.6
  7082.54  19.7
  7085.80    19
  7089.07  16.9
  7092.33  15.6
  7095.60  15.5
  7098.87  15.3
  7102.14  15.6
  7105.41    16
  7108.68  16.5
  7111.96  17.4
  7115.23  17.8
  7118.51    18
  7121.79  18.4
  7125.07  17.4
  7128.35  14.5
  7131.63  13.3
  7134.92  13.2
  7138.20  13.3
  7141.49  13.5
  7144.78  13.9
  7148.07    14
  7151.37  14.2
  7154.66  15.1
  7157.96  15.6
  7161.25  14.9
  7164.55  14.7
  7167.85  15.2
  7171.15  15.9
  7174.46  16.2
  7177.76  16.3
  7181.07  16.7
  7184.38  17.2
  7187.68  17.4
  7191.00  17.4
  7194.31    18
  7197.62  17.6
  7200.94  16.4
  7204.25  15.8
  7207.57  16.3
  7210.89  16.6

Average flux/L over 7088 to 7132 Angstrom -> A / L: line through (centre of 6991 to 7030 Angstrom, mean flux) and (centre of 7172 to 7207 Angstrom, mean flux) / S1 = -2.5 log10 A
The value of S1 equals 0.13 mag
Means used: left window 20.7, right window 16.9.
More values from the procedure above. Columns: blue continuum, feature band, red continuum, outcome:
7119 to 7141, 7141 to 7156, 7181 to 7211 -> 0.11 mag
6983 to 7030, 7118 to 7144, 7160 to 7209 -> 0.18 mag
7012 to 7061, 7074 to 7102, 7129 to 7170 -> 0.07 mag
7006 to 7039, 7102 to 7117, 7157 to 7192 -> 0.10 mag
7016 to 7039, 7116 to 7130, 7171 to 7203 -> 0.11 mag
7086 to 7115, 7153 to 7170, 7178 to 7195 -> 0.12 mag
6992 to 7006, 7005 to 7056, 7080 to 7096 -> -0.17 mag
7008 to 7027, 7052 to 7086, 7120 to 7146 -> -0.04 mag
